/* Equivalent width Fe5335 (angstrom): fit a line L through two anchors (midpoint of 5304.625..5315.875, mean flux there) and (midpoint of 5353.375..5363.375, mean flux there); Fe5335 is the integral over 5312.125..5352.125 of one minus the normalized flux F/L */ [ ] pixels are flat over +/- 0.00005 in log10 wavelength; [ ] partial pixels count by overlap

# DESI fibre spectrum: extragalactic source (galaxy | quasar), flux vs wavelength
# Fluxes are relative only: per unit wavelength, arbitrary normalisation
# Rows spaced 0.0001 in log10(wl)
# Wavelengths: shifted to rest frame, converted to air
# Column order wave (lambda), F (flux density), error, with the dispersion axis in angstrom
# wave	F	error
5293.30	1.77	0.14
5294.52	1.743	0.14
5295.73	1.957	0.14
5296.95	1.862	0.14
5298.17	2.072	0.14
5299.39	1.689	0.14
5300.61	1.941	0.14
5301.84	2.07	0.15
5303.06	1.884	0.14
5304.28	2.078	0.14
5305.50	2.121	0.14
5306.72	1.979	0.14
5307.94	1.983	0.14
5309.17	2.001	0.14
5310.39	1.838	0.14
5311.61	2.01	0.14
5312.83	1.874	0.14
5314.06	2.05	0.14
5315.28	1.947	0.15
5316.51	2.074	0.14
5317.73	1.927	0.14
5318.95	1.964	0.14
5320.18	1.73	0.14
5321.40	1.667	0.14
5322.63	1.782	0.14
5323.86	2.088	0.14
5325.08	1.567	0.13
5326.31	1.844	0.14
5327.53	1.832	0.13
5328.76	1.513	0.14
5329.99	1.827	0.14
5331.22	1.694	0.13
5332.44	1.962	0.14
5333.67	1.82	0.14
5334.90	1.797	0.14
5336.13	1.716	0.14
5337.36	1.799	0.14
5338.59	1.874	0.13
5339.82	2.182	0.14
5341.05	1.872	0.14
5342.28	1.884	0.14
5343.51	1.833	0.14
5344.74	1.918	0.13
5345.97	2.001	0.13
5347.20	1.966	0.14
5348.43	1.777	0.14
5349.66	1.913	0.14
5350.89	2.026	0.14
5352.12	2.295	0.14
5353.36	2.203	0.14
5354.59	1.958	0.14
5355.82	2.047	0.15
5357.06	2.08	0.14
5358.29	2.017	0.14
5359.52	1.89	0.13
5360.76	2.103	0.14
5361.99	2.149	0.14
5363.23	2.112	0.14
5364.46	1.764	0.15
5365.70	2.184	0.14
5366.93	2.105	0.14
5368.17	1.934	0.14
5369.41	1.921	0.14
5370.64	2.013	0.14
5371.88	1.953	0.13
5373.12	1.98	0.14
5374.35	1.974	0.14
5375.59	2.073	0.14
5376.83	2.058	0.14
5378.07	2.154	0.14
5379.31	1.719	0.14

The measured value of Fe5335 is 2.8 angstrom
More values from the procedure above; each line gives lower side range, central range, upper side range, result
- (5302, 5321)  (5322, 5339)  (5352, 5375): 1.7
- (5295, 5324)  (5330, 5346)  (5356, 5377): 0.9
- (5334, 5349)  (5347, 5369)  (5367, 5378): -0.9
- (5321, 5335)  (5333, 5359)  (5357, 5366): -0.5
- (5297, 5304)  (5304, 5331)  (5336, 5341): 0.4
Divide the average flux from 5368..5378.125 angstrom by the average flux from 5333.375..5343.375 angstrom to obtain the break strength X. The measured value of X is 1.1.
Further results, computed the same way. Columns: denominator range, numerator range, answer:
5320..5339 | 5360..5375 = 1.13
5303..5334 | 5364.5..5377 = 1.06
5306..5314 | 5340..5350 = 0.98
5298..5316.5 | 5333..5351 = 0.96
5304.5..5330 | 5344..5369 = 1.07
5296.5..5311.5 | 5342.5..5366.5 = 1.03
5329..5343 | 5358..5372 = 1.09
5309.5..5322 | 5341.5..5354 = 1.04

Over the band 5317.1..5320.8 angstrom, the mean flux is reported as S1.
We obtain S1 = 1.88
